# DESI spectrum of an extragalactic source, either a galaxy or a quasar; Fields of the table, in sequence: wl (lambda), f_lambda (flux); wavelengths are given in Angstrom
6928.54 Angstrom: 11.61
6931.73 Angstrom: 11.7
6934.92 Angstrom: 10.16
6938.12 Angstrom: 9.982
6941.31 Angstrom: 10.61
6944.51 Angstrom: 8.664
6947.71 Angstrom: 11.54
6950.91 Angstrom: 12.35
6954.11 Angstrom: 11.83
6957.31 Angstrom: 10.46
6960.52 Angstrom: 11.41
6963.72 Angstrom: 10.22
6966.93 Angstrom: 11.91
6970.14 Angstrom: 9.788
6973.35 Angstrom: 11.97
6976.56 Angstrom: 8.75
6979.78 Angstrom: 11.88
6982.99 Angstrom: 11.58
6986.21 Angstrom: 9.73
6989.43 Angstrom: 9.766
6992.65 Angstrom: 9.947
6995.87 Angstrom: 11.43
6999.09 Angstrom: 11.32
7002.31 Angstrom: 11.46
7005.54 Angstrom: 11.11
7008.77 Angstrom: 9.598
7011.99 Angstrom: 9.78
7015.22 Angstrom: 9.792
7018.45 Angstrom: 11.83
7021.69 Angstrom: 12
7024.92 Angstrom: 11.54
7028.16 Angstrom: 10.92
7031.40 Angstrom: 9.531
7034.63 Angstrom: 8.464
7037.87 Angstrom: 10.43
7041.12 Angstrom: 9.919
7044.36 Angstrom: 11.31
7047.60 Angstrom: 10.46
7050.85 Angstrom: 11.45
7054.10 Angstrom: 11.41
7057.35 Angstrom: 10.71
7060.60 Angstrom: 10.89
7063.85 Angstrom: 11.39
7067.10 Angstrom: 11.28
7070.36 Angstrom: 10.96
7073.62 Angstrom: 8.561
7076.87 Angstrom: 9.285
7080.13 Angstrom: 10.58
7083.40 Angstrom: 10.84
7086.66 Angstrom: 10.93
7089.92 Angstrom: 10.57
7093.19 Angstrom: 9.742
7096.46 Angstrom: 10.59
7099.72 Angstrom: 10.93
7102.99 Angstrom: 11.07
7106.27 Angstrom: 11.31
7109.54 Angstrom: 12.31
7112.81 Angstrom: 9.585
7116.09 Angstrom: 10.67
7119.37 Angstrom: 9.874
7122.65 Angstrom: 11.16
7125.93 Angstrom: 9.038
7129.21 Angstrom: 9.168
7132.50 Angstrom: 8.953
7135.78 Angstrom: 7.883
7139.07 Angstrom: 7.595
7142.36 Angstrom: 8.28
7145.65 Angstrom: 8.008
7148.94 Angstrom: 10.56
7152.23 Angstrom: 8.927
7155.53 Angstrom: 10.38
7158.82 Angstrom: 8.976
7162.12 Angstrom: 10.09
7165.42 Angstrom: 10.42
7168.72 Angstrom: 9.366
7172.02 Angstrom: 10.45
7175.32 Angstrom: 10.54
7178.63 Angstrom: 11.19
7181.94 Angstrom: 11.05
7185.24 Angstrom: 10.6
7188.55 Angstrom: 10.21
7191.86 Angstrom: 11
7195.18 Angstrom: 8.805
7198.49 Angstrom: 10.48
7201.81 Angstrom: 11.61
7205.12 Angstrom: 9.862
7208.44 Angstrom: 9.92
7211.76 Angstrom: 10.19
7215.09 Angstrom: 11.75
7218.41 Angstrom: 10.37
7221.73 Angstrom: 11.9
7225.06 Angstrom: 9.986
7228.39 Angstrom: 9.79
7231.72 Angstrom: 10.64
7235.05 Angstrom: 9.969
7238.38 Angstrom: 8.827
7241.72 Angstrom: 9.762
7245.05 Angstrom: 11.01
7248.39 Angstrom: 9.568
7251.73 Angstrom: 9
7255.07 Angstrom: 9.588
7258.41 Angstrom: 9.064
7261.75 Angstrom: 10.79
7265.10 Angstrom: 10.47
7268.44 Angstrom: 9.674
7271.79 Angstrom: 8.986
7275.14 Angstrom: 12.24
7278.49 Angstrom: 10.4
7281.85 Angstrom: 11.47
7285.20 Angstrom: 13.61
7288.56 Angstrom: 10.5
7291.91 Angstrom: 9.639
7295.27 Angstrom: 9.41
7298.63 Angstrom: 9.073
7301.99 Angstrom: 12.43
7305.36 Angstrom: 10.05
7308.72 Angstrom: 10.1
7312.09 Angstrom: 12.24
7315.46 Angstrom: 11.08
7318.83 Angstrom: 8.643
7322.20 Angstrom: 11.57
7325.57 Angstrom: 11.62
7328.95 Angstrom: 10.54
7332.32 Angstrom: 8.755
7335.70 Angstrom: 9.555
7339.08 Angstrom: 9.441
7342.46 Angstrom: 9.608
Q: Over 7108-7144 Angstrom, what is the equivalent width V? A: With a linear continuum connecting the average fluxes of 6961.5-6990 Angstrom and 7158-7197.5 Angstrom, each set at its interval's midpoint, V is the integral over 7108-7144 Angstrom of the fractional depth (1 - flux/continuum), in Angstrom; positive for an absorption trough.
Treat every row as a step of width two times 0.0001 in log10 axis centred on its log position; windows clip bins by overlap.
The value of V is 3.0 Angstrom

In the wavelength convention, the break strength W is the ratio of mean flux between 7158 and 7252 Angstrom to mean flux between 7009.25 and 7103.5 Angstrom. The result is 0.97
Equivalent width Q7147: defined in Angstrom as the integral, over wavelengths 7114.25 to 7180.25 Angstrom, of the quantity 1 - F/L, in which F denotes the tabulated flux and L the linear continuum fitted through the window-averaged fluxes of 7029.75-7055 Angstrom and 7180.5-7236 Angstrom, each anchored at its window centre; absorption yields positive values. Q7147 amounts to 5.42 Angstrom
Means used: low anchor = 10.3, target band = 9.58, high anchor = 10.5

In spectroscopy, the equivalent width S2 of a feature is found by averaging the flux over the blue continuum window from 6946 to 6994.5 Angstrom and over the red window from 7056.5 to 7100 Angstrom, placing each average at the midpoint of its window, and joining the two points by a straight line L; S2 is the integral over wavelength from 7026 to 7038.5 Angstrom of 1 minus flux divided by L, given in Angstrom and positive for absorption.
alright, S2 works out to 0.9 Angstrom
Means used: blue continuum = 10.9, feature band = 9.86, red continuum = 10.5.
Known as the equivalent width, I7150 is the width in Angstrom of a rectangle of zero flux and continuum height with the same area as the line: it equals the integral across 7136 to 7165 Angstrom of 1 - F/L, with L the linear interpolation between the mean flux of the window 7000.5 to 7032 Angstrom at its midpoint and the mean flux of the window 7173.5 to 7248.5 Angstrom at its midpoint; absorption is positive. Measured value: 3.9 Angstrom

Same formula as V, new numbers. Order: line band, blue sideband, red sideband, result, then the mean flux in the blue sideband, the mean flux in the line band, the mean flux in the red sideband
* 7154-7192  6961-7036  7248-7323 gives 0.63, 10.6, 10.3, 10.4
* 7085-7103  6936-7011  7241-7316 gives 0.04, 10.7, 10.6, 10.4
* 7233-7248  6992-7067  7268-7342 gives 0.96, 10.7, 9.88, 10.5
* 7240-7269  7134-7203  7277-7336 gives 1.21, 9.82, 9.89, 10.6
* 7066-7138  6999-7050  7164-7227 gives 2.31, 10.6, 10.2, 10.5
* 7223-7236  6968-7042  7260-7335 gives 0.52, 10.6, 10.2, 10.6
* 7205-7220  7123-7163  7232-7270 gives -1.46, 9.04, 10.5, 9.83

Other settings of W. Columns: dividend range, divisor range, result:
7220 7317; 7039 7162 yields 1.02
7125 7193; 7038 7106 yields 0.91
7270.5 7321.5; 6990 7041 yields 1.01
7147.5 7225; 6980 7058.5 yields 0.97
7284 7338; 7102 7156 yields 1.09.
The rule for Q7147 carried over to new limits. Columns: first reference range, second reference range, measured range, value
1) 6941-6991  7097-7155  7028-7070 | -1.6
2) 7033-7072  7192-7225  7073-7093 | 0.9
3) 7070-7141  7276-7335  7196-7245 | 0.2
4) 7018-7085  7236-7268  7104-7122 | -0.7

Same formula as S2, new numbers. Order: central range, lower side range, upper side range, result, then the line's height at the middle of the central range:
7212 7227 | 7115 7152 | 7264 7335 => -1.52 Angstrom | 9.9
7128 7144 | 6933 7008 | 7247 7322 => 3.35 Angstrom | 10.6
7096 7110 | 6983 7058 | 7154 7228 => -0.92 Angstrom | 10.5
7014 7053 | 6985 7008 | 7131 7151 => -2.08 Angstrom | 10.1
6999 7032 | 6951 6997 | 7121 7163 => -1.36 Angstrom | 10.4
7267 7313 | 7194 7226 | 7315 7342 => -2.05 Angstrom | 10.2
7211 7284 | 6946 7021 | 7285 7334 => 2.20 Angstrom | 10.6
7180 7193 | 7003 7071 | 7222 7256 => -0.77 Angstrom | 10.1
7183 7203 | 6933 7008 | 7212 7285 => -0.07 Angstrom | 10.4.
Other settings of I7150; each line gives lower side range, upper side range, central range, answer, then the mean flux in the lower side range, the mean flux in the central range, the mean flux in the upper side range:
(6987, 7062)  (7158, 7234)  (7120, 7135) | 1.43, 10.6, 9.5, 10.4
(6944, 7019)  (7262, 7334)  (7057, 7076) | 0.27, 10.8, 10.6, 10.6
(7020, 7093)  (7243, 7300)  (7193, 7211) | 0.37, 10.6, 10.2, 10.3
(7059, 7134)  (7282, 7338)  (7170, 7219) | -0.20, 10.4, 10.5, 10.6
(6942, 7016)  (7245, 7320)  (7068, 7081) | 0.90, 10.7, 9.88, 10.4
